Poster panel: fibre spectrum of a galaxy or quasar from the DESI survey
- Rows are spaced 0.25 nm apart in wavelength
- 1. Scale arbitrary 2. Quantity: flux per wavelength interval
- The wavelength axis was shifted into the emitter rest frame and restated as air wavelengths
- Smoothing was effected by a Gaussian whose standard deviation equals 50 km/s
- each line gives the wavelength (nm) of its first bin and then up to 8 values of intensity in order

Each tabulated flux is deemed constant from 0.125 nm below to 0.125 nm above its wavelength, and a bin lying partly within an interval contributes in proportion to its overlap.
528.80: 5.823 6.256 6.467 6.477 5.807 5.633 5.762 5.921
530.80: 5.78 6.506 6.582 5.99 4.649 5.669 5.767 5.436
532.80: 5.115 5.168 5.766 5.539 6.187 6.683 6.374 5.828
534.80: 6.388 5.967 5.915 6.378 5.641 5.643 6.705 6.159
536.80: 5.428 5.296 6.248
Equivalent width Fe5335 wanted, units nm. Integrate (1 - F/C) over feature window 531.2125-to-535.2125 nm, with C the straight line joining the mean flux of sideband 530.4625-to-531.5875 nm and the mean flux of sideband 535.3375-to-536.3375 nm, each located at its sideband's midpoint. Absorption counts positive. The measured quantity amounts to 0.191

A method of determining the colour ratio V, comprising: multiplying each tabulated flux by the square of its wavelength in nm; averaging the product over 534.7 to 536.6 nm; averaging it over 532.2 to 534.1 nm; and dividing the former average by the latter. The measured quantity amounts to 1.08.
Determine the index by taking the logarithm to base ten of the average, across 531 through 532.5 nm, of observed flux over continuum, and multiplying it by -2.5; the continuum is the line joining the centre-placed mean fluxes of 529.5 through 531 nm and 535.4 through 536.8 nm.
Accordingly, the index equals 0.02 mag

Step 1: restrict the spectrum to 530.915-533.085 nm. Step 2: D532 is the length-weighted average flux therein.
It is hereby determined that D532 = 5.67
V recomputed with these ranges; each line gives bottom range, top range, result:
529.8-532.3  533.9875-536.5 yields 1.07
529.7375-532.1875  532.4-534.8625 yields 1.01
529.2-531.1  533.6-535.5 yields 1.04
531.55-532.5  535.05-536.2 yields 1.10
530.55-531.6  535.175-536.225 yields 0.97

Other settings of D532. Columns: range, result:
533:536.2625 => 6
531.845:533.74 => 5.48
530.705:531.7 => 6.19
